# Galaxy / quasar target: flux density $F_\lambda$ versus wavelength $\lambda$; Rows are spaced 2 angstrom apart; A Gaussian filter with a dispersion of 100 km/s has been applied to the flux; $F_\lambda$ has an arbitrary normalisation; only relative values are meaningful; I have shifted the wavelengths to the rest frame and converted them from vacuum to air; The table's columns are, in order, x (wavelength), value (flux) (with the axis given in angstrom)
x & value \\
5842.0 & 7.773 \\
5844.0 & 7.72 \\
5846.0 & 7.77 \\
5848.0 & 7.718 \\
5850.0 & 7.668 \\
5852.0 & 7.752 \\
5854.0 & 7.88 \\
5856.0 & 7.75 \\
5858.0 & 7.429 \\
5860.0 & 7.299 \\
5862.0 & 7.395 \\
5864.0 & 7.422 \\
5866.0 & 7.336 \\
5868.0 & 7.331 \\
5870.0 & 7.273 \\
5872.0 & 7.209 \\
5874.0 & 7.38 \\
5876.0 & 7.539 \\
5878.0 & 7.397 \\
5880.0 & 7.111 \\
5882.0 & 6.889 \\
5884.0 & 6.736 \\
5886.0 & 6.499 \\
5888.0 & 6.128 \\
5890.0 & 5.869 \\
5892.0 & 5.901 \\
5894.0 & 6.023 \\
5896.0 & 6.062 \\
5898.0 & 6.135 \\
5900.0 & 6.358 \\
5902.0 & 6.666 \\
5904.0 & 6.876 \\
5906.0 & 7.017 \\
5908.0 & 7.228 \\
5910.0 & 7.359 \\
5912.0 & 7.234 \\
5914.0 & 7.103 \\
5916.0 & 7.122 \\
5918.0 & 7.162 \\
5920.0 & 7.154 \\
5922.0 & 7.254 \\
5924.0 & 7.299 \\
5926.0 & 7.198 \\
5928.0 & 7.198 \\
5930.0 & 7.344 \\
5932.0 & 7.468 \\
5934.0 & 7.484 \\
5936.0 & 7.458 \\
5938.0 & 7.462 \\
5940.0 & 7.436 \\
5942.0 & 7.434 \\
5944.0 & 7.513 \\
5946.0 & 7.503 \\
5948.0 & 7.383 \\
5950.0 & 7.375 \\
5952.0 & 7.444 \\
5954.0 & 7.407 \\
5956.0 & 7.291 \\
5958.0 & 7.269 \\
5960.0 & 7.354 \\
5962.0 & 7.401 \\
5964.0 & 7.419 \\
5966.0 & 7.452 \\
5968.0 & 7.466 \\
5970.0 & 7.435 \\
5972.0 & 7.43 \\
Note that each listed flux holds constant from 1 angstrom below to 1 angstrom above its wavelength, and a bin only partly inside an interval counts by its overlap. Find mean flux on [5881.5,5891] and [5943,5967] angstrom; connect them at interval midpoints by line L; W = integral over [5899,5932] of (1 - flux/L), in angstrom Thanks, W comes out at -1.4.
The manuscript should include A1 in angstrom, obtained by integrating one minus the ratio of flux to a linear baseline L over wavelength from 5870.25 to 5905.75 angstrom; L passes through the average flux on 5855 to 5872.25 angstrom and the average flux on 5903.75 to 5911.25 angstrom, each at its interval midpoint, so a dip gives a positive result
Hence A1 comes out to 2.9 angstrom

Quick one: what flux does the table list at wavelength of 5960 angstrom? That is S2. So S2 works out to 7.354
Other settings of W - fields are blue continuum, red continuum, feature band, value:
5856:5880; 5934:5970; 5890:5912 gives 2.46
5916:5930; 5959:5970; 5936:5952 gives -0.28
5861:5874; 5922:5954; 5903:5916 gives 0.41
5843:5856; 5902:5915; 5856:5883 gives 0.74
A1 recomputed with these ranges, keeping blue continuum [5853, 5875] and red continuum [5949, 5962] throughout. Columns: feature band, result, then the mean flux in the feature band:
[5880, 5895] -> 2.2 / 6.35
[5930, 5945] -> -0.2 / 7.46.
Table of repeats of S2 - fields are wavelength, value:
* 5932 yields 7.468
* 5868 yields 7.331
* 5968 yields 7.466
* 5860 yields 7.299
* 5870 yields 7.273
